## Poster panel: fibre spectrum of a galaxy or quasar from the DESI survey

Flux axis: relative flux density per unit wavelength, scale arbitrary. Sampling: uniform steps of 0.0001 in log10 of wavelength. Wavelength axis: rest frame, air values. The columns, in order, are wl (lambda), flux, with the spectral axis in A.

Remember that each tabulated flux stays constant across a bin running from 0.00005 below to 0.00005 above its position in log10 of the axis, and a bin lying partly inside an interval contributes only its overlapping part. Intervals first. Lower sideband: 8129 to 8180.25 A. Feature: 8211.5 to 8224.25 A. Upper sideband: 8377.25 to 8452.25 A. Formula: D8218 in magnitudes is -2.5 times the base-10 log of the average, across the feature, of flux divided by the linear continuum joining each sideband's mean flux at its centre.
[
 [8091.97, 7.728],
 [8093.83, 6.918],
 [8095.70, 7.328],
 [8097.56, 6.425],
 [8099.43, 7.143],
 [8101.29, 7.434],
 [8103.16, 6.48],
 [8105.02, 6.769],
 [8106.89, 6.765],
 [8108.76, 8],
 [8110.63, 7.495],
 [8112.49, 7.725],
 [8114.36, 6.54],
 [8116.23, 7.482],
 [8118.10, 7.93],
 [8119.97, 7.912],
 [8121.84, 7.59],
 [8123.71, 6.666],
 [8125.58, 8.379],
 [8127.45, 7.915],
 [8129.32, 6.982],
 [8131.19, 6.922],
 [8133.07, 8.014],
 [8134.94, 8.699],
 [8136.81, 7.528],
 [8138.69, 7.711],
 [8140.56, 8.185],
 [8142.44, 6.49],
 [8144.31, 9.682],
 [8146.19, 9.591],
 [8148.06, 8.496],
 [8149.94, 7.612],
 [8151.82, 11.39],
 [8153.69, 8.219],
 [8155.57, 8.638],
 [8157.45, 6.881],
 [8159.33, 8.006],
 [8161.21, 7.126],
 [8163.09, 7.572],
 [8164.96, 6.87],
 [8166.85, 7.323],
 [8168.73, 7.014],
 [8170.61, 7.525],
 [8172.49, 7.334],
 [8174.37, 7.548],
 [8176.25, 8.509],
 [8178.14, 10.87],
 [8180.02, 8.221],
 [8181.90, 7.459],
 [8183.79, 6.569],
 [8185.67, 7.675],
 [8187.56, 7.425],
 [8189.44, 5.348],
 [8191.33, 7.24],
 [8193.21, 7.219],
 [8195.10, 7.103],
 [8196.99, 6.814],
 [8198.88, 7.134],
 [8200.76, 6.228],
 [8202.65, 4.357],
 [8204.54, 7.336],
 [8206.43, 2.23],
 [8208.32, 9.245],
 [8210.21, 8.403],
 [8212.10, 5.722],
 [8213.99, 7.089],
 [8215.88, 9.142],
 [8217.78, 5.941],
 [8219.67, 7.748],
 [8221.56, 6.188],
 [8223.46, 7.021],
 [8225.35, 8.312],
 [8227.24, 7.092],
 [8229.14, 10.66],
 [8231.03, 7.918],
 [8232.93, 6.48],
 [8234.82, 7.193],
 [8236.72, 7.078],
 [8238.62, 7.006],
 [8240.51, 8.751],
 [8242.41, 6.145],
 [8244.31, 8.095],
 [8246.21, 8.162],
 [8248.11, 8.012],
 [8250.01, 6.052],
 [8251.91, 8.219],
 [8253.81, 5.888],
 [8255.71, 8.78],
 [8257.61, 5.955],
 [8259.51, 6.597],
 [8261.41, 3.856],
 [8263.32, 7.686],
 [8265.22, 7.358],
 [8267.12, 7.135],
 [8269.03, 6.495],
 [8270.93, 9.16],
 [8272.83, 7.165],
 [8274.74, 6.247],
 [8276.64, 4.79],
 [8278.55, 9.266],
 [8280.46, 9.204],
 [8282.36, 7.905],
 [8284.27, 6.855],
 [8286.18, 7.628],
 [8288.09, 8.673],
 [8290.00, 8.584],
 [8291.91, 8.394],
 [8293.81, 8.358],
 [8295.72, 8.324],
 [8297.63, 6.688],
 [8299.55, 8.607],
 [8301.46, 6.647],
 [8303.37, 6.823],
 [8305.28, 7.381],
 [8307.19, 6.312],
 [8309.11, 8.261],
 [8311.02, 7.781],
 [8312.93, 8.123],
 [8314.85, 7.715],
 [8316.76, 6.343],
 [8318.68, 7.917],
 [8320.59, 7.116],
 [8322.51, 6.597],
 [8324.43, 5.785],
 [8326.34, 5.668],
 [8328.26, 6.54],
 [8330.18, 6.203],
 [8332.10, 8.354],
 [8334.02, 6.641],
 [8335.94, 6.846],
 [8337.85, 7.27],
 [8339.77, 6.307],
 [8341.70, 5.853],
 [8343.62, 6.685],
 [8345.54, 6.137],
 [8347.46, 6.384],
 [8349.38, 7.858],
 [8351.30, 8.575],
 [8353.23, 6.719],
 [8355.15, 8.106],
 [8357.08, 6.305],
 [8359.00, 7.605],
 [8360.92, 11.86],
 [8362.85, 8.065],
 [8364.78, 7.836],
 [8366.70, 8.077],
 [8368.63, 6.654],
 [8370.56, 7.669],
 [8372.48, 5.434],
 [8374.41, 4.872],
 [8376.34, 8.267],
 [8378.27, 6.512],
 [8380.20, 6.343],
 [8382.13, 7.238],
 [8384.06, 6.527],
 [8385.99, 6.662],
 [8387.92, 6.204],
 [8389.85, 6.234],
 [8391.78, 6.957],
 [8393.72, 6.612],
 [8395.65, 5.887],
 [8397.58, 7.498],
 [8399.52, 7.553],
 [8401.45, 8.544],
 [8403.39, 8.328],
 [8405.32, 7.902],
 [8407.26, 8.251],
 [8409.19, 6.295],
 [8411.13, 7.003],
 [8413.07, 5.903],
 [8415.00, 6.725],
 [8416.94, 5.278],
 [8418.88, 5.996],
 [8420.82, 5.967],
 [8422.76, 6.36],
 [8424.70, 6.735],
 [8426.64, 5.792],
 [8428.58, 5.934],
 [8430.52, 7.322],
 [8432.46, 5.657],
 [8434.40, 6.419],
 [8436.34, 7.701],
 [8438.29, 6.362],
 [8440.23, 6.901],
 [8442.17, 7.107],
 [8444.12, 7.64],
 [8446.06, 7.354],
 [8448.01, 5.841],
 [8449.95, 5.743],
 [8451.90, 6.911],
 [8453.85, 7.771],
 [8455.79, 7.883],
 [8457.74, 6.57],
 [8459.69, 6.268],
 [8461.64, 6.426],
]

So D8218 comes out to 0.11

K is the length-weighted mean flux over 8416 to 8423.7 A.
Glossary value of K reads 5.9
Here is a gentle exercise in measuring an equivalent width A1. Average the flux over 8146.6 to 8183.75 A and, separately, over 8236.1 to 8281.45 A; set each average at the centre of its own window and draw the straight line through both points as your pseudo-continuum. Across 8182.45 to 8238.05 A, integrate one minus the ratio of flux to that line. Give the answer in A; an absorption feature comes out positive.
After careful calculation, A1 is 4.3 A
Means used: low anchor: 8.02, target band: 7.03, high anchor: 7.21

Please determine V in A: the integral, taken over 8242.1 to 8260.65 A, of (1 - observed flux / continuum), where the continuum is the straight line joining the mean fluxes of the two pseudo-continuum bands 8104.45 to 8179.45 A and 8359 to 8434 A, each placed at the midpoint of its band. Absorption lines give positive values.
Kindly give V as 0.66 A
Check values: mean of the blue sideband 7.85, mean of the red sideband 6.92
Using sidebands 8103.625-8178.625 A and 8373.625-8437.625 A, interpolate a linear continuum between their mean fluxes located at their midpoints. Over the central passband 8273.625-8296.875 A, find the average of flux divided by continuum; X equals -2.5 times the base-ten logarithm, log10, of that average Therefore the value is -0.09 mag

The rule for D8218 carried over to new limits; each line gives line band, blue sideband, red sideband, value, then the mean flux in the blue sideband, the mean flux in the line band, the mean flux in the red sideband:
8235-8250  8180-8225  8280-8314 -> -0.03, 6.86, 7.49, 7.79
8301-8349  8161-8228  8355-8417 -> 0.04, 7.17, 6.88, 7.14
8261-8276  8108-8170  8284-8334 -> 0.08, 7.83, 6.95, 7.36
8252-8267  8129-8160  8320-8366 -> 0.13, 8.2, 6.71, 7.14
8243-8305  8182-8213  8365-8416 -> -0.10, 6.65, 7.42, 6.94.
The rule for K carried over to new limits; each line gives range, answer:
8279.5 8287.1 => 7.9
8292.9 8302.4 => 7.72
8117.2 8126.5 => 7.69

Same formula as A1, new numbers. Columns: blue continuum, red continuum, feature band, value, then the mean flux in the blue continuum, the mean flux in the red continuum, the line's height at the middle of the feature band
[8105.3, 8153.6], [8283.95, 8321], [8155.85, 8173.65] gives 1.1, 7.9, 7.65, 7.85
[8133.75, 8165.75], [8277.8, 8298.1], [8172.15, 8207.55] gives 5.2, 8.17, 8.2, 8.17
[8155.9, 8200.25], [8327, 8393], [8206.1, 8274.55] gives 0.4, 7.43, 7.04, 7.3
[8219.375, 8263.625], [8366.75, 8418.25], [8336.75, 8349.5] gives 0.8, 7.27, 6.84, 6.98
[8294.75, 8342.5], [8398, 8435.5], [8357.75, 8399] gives -1.4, 7.05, 6.75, 6.87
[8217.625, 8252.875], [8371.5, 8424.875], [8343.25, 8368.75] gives -2.8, 7.51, 6.72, 6.92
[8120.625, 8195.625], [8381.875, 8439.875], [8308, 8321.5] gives -0.9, 7.79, 6.72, 7.13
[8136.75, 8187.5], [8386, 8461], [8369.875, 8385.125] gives 0.9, 8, 6.77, 6.99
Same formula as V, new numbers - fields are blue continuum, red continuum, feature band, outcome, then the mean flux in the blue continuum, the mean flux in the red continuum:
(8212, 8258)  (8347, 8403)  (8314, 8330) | 1.4 A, 7.43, 7.23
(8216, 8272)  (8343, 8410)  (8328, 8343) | 1.0 A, 7.3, 7.22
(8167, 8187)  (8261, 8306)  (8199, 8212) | 2.4 A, 7.84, 7.51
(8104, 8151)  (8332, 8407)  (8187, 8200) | 1.2 A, 7.73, 7.16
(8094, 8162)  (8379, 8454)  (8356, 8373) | -2.1 A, 7.72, 6.74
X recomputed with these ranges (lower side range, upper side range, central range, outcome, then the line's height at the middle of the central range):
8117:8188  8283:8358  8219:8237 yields 0.00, 7.6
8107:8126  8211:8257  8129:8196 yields -0.05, 7.48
